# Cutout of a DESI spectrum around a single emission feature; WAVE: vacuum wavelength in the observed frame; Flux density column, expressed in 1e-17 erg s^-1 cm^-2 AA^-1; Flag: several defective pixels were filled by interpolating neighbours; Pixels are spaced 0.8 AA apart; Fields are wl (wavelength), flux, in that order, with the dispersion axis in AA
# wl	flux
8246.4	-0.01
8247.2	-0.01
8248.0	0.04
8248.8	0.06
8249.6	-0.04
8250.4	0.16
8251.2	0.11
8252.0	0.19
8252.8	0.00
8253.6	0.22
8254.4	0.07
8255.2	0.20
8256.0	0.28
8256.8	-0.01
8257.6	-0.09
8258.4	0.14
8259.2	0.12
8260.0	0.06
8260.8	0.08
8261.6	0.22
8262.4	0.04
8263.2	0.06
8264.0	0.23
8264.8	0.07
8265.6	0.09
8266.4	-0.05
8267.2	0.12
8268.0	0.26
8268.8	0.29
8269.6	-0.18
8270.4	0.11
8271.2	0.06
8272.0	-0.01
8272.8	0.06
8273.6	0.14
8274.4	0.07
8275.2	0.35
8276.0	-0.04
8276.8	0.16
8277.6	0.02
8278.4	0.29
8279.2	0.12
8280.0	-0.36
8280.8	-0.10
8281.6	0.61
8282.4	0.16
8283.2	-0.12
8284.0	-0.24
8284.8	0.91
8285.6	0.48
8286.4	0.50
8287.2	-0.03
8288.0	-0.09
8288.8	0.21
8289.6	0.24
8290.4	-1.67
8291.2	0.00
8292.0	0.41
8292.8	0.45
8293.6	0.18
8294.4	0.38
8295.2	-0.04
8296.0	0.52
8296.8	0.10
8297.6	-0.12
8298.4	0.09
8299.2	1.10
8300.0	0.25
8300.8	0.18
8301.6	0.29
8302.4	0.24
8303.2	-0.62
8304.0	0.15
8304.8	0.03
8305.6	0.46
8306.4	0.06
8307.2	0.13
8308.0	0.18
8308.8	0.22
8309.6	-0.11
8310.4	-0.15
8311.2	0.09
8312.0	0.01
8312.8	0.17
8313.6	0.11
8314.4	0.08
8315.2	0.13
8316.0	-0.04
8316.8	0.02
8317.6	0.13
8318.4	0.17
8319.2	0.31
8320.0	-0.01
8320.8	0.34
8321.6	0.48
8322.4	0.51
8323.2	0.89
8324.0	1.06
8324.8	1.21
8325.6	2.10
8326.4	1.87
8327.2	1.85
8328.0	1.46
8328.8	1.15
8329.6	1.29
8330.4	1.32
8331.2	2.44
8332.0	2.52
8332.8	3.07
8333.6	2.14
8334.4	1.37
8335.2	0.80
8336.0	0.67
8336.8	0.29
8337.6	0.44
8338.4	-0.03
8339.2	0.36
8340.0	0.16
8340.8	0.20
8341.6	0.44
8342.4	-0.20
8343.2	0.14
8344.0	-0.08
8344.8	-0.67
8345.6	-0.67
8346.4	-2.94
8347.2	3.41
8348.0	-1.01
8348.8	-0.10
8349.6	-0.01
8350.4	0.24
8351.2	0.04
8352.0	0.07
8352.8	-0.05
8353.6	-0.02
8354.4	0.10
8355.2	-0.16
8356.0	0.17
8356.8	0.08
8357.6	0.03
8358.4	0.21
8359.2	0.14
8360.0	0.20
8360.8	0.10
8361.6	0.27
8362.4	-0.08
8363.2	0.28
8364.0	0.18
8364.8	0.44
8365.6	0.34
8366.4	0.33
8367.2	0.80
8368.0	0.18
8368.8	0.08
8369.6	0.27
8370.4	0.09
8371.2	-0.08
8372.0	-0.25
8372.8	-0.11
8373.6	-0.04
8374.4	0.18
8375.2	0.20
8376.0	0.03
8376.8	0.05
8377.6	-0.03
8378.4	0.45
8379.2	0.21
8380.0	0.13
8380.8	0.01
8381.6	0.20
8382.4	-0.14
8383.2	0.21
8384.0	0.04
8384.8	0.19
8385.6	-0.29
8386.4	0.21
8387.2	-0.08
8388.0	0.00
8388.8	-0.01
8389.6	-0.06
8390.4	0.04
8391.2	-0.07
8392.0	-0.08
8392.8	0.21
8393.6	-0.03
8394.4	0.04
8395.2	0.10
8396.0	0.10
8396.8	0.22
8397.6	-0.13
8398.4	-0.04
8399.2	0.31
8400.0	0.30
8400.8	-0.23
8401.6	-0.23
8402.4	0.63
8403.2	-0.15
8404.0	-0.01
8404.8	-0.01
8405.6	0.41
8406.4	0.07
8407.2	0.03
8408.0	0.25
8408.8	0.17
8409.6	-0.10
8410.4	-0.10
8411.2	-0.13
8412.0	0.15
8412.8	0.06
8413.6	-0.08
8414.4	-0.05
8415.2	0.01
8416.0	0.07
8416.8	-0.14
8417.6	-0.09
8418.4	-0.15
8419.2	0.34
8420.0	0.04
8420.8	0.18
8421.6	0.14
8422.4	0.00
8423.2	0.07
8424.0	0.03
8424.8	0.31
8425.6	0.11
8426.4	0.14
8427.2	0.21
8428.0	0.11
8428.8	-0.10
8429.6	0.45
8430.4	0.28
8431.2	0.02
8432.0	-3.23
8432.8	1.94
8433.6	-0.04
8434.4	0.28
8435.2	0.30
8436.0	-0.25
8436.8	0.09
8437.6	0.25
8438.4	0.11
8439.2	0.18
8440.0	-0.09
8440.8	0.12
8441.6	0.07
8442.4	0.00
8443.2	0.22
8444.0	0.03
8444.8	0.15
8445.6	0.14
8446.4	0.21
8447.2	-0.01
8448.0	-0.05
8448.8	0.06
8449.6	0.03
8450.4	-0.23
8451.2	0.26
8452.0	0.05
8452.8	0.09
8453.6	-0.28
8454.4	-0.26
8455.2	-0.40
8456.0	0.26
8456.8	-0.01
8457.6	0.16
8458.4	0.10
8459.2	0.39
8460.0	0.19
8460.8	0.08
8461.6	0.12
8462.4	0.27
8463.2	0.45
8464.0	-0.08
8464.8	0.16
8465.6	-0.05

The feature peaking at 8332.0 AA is [O II]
